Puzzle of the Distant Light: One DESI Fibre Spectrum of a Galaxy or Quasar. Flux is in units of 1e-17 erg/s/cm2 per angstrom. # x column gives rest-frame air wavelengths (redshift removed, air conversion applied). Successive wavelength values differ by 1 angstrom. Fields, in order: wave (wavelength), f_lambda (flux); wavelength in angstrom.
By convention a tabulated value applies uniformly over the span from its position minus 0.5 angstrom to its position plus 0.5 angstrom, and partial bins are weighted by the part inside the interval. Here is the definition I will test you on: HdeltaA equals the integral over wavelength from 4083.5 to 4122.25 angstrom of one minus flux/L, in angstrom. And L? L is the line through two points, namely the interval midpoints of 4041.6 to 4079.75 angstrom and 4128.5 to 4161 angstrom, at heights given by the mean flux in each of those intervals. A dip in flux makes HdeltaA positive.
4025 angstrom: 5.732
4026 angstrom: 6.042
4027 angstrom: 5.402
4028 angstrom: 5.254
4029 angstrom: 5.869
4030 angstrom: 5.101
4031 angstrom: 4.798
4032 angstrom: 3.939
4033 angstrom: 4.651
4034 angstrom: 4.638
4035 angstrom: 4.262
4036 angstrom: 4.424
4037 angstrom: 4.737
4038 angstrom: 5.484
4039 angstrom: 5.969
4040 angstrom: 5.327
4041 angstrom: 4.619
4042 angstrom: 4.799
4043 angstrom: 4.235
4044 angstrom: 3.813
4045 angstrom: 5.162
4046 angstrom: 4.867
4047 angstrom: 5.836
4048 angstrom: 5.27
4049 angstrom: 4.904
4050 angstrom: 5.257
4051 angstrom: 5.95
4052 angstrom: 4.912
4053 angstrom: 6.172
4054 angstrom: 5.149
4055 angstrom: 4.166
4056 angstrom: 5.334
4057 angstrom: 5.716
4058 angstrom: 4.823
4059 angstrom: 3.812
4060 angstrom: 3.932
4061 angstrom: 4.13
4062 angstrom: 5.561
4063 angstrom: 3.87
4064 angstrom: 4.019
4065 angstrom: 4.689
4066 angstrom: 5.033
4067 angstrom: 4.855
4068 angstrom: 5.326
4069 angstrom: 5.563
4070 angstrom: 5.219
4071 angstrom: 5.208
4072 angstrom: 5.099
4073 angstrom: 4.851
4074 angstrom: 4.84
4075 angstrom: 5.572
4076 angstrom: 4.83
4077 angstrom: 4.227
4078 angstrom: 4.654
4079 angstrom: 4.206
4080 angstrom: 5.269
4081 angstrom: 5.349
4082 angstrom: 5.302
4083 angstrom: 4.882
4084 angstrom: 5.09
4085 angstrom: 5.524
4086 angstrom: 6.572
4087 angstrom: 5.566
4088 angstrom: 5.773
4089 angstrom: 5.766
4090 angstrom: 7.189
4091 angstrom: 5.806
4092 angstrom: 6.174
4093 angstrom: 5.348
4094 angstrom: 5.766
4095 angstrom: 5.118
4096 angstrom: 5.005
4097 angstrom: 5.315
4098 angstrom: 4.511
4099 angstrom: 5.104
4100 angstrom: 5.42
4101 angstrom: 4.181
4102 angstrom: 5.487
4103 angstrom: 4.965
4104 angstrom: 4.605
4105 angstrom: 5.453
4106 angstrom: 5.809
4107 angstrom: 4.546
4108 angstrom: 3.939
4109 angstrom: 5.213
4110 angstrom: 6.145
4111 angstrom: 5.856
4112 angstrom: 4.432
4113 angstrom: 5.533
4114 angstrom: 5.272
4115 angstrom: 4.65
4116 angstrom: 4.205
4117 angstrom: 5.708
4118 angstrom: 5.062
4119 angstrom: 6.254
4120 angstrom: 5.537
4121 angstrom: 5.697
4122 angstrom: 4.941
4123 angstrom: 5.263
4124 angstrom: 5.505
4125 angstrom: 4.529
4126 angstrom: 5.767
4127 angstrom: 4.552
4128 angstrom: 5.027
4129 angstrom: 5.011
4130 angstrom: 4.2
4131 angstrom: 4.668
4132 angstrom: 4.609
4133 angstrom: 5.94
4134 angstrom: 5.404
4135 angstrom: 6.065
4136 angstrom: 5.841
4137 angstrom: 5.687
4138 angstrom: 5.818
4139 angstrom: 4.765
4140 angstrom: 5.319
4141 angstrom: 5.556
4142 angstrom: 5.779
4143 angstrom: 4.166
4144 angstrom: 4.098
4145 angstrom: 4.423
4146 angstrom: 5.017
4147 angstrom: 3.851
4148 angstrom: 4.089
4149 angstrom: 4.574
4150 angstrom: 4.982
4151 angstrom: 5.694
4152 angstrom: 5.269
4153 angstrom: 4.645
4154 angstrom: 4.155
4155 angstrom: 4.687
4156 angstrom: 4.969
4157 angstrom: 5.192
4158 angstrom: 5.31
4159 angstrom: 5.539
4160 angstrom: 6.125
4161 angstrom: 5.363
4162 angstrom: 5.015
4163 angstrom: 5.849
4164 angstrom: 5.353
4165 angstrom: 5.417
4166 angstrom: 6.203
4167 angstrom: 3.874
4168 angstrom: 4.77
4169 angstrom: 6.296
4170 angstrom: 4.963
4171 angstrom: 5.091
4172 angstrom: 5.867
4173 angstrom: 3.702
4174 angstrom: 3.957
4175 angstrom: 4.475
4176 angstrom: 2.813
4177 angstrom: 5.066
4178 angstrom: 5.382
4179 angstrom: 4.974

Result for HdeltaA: -2.9 angstrom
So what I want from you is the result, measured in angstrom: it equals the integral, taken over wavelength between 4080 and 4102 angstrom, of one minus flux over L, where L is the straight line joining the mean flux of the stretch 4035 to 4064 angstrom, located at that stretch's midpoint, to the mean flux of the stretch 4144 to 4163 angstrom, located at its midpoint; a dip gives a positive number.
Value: -2.4 angstrom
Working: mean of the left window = 4.91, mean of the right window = 4.94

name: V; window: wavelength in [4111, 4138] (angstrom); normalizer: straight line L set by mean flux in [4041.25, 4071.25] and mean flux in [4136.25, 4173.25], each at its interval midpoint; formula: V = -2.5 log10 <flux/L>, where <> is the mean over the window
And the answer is -0.04 mag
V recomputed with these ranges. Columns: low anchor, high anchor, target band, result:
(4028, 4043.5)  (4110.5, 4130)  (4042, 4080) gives 0.01 mag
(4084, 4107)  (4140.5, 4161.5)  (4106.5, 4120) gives 0.03 mag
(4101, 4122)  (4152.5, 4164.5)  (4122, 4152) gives 0.03 mag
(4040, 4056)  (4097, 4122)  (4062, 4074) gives 0.03 mag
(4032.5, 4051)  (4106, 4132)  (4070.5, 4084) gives 0.01 mag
